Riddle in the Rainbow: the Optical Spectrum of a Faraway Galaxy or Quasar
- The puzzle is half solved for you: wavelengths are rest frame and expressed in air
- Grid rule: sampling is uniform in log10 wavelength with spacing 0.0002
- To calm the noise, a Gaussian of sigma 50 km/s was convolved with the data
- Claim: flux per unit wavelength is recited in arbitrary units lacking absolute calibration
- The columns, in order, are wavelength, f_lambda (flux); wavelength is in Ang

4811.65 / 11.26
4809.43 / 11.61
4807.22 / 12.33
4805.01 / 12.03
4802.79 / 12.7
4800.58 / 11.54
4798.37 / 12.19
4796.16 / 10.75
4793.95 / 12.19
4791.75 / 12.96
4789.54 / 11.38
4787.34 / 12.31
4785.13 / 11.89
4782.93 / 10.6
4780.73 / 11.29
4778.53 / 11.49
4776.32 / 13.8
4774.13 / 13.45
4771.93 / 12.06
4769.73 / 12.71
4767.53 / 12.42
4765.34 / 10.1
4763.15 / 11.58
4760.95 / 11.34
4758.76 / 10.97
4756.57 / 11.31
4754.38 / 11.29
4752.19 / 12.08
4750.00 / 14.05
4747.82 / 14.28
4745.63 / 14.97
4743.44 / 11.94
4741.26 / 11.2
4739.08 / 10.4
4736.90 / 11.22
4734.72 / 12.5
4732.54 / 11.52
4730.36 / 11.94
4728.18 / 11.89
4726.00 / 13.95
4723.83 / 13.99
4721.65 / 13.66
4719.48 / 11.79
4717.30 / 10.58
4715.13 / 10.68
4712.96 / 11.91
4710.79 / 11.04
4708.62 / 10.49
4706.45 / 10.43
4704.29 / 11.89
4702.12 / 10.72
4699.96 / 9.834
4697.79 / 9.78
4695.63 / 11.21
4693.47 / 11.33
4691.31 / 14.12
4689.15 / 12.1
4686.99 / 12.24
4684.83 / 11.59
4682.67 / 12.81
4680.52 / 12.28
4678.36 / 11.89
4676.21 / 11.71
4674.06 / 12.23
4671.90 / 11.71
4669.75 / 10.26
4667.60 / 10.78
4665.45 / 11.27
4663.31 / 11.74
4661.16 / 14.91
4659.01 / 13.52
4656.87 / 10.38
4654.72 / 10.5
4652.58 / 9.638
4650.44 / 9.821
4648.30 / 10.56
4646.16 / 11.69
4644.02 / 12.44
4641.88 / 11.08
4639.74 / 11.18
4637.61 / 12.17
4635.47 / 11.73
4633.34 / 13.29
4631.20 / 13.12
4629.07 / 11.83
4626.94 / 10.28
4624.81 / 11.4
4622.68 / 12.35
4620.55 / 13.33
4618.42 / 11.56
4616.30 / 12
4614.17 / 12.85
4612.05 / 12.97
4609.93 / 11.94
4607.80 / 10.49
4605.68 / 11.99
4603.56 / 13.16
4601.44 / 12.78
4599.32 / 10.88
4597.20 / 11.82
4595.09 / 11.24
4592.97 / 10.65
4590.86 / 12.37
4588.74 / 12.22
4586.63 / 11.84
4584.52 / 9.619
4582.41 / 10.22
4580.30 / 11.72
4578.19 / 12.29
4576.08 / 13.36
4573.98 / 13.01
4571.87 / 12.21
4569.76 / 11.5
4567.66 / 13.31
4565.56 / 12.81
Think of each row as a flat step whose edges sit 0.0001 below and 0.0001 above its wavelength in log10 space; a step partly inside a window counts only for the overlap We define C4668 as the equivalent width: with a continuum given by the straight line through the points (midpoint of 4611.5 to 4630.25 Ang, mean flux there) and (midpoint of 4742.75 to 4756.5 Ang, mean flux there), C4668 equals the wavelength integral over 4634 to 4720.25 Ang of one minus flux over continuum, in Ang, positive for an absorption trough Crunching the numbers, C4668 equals 6.9 Ang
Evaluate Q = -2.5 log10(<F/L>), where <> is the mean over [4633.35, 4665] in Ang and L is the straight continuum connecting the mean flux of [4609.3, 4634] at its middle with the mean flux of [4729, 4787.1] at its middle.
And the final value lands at 0.055 mag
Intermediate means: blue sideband 12.2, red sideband 12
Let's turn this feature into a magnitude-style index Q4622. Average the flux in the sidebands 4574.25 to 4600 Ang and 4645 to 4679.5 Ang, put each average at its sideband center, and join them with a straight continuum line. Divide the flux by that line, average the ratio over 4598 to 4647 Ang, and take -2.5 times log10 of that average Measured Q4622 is -0.05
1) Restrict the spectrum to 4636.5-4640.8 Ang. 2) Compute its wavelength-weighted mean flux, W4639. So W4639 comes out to 11.7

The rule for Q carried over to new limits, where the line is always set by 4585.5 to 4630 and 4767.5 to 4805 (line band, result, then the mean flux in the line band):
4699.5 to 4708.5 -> 0.12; 10.8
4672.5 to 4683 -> -0.01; 12.1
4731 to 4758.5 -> -0.01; 12.2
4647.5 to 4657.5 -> 0.18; 10.2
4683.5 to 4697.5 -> 0.00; 12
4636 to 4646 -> 0.02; 11.7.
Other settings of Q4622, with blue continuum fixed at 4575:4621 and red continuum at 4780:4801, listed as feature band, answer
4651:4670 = 0.03 mag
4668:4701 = 0.01 mag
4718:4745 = -0.04 mag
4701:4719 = 0.08 mag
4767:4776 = -0.09 mag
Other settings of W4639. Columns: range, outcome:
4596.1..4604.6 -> 12.2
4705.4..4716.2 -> 10.9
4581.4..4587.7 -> 10.6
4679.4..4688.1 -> 12.2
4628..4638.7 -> 12.4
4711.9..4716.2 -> 11.3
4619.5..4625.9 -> 12.3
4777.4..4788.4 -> 11.5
